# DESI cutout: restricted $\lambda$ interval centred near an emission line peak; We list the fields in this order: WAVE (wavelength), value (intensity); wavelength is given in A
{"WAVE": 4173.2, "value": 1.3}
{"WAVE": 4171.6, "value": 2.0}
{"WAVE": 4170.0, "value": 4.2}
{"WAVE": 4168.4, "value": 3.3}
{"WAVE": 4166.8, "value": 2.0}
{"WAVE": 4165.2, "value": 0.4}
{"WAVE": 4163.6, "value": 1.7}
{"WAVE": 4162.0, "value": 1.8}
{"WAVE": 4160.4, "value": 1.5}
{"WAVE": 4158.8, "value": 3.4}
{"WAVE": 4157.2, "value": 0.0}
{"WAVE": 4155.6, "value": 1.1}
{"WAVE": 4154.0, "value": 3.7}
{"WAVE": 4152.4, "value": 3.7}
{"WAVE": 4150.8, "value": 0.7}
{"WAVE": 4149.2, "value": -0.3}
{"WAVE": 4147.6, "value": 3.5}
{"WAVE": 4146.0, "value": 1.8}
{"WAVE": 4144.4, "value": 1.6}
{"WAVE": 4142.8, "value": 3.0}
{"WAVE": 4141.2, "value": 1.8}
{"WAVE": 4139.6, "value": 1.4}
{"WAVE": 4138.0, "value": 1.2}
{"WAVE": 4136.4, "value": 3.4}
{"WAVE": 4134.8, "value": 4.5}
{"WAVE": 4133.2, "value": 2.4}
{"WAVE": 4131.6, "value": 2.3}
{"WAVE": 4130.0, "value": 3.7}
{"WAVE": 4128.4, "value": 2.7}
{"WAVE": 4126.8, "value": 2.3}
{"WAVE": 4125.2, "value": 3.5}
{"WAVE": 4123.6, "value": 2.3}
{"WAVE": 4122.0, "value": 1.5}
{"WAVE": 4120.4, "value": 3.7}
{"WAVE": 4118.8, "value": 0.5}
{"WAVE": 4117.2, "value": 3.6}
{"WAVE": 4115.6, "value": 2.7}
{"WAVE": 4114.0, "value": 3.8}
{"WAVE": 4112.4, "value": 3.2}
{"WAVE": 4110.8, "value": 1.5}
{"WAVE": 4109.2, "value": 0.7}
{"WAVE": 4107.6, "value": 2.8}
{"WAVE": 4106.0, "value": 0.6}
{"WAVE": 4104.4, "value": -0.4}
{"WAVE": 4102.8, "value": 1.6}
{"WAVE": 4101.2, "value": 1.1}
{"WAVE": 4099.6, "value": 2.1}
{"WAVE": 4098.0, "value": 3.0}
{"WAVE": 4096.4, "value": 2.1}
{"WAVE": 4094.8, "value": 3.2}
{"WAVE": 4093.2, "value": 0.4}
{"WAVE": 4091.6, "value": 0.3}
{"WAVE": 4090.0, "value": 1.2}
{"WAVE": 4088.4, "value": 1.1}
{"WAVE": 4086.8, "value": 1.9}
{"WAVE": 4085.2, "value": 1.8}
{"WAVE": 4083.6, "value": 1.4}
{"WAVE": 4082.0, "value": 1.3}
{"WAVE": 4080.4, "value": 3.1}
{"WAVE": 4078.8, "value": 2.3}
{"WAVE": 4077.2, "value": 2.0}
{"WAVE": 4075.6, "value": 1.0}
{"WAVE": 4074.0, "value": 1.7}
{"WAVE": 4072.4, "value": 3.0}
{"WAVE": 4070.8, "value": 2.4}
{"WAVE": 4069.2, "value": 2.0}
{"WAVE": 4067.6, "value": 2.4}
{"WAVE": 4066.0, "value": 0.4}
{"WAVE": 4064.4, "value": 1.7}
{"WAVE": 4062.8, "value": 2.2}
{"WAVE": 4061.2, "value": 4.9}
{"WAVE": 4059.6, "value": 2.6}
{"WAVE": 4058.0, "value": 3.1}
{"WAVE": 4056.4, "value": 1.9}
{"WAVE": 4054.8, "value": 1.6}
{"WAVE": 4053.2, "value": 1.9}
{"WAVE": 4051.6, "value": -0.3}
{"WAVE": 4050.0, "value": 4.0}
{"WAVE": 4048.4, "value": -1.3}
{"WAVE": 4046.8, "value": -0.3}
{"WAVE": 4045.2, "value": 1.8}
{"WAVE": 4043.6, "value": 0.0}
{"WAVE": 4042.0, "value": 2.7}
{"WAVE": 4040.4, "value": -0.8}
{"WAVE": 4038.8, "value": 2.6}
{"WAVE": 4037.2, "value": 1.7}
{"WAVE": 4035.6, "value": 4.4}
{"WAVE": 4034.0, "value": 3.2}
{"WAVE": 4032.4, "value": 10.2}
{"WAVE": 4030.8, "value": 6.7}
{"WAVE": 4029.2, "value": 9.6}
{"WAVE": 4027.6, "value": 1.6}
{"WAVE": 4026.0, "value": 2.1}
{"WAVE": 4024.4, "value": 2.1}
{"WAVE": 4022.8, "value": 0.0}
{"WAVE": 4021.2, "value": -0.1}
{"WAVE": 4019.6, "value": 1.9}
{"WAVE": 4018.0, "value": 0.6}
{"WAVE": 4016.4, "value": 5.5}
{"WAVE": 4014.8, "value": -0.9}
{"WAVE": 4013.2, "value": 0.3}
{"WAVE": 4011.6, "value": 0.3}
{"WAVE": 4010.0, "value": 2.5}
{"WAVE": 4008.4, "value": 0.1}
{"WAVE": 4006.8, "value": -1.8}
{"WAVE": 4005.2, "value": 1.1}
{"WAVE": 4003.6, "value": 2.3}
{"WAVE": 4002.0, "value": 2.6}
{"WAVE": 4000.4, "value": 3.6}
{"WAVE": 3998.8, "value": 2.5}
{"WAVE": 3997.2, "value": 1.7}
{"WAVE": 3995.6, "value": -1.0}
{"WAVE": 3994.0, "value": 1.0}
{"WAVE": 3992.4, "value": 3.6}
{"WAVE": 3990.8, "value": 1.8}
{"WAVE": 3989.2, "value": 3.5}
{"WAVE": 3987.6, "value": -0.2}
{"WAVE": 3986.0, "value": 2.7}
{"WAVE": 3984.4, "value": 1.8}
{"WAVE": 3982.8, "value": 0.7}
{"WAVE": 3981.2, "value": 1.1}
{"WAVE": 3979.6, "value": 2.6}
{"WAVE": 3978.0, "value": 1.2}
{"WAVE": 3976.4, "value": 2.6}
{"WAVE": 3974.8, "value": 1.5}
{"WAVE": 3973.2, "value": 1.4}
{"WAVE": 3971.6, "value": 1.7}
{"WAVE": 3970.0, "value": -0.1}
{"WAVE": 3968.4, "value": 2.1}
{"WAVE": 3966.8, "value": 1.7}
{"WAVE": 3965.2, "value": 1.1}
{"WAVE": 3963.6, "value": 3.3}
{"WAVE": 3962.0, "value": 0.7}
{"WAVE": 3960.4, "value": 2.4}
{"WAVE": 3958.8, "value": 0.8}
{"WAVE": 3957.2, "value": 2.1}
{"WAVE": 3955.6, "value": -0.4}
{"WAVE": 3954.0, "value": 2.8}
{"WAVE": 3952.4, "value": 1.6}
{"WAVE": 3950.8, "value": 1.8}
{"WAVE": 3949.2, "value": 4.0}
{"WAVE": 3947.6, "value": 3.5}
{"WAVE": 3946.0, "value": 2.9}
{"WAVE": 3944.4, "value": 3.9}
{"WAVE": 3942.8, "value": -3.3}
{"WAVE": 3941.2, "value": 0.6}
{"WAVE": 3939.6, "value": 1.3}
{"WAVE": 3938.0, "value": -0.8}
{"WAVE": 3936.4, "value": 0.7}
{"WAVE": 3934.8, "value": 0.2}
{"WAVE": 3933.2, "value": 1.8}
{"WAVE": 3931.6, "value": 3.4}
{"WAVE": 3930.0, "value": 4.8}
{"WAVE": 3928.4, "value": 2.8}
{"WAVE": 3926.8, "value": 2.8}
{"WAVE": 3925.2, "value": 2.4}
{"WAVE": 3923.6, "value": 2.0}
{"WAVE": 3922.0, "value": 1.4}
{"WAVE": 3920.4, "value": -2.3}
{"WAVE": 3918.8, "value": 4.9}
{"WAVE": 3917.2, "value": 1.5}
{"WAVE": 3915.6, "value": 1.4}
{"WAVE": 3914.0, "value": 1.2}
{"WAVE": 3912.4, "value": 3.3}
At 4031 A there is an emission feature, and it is [O II]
